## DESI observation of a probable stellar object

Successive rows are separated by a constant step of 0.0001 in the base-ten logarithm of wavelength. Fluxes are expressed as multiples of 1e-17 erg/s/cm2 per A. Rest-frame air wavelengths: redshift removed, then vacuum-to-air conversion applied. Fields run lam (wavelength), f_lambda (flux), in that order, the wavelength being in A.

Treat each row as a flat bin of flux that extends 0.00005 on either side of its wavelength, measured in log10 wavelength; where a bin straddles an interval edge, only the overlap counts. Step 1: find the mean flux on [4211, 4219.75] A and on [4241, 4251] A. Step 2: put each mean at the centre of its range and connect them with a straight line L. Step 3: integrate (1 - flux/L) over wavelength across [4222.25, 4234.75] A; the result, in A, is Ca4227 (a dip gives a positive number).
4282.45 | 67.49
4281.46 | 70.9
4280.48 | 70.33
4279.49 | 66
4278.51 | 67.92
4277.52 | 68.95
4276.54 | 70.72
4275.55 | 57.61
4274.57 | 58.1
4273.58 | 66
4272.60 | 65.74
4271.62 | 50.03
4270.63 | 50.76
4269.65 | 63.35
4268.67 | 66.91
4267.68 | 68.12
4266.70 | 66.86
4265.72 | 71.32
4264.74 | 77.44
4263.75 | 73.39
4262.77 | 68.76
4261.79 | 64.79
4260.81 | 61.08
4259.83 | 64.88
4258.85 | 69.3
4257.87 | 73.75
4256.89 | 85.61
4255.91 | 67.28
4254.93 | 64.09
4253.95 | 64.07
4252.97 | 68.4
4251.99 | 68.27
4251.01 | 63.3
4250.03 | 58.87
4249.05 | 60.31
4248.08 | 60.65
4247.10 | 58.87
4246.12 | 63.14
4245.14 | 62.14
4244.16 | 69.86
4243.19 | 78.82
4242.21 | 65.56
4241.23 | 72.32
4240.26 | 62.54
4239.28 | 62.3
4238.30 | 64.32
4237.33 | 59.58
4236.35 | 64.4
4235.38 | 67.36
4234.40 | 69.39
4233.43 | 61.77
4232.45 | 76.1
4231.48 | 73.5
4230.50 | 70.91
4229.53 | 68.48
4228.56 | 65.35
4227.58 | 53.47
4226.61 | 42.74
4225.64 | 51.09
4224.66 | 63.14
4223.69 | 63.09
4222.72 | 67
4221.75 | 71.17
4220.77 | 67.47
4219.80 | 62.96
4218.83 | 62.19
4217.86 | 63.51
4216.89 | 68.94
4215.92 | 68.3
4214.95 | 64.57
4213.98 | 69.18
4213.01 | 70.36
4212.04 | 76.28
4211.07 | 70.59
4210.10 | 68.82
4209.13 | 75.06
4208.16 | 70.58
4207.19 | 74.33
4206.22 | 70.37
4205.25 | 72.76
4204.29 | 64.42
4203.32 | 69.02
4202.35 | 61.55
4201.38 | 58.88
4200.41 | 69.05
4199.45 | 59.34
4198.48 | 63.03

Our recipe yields 0.6 A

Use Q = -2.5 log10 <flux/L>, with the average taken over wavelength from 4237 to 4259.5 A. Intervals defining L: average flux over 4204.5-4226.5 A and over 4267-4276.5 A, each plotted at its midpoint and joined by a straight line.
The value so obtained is -0.04 mag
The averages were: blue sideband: 67.3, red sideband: 61.3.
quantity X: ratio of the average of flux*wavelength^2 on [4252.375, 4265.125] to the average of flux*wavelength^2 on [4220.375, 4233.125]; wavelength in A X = 1.10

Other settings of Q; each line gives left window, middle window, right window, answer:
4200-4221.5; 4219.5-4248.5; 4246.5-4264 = 0.042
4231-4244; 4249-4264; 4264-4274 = -0.023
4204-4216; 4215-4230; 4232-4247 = 0.102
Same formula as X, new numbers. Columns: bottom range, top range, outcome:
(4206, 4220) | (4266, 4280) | 0.94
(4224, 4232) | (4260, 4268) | 1.14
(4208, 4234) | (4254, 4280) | 1.03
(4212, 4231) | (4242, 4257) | 1.04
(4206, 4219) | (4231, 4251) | 0.95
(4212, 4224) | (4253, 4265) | 1.05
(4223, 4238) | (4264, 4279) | 1.04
